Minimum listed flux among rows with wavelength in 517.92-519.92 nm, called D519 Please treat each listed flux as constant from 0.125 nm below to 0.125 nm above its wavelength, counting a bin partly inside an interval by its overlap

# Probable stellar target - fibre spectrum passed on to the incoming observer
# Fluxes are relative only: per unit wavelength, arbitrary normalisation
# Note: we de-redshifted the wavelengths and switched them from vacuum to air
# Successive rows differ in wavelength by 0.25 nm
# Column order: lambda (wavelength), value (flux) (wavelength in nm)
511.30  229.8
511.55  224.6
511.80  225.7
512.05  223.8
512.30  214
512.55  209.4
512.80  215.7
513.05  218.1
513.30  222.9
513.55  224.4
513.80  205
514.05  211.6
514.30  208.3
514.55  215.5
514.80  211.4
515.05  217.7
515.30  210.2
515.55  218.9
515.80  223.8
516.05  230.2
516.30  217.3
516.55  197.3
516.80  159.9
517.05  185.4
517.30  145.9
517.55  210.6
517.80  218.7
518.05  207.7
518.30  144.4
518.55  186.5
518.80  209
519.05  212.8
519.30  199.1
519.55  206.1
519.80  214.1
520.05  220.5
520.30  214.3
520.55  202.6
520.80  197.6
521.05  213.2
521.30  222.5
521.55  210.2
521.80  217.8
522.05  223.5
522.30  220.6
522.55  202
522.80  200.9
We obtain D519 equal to 144.4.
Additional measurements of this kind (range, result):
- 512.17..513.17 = 209.4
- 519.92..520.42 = 214.3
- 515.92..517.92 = 145.9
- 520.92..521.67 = 210.2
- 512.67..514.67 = 205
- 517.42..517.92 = 210.6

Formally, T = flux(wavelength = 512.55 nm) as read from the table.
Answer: 209.4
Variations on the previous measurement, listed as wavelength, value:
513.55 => 224.4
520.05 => 220.5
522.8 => 200.9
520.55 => 202.6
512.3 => 214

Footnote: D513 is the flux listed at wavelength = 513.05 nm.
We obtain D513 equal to 218.1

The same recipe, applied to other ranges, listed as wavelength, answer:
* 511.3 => 229.8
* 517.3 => 145.9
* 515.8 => 223.8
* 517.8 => 218.7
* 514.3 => 208.3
